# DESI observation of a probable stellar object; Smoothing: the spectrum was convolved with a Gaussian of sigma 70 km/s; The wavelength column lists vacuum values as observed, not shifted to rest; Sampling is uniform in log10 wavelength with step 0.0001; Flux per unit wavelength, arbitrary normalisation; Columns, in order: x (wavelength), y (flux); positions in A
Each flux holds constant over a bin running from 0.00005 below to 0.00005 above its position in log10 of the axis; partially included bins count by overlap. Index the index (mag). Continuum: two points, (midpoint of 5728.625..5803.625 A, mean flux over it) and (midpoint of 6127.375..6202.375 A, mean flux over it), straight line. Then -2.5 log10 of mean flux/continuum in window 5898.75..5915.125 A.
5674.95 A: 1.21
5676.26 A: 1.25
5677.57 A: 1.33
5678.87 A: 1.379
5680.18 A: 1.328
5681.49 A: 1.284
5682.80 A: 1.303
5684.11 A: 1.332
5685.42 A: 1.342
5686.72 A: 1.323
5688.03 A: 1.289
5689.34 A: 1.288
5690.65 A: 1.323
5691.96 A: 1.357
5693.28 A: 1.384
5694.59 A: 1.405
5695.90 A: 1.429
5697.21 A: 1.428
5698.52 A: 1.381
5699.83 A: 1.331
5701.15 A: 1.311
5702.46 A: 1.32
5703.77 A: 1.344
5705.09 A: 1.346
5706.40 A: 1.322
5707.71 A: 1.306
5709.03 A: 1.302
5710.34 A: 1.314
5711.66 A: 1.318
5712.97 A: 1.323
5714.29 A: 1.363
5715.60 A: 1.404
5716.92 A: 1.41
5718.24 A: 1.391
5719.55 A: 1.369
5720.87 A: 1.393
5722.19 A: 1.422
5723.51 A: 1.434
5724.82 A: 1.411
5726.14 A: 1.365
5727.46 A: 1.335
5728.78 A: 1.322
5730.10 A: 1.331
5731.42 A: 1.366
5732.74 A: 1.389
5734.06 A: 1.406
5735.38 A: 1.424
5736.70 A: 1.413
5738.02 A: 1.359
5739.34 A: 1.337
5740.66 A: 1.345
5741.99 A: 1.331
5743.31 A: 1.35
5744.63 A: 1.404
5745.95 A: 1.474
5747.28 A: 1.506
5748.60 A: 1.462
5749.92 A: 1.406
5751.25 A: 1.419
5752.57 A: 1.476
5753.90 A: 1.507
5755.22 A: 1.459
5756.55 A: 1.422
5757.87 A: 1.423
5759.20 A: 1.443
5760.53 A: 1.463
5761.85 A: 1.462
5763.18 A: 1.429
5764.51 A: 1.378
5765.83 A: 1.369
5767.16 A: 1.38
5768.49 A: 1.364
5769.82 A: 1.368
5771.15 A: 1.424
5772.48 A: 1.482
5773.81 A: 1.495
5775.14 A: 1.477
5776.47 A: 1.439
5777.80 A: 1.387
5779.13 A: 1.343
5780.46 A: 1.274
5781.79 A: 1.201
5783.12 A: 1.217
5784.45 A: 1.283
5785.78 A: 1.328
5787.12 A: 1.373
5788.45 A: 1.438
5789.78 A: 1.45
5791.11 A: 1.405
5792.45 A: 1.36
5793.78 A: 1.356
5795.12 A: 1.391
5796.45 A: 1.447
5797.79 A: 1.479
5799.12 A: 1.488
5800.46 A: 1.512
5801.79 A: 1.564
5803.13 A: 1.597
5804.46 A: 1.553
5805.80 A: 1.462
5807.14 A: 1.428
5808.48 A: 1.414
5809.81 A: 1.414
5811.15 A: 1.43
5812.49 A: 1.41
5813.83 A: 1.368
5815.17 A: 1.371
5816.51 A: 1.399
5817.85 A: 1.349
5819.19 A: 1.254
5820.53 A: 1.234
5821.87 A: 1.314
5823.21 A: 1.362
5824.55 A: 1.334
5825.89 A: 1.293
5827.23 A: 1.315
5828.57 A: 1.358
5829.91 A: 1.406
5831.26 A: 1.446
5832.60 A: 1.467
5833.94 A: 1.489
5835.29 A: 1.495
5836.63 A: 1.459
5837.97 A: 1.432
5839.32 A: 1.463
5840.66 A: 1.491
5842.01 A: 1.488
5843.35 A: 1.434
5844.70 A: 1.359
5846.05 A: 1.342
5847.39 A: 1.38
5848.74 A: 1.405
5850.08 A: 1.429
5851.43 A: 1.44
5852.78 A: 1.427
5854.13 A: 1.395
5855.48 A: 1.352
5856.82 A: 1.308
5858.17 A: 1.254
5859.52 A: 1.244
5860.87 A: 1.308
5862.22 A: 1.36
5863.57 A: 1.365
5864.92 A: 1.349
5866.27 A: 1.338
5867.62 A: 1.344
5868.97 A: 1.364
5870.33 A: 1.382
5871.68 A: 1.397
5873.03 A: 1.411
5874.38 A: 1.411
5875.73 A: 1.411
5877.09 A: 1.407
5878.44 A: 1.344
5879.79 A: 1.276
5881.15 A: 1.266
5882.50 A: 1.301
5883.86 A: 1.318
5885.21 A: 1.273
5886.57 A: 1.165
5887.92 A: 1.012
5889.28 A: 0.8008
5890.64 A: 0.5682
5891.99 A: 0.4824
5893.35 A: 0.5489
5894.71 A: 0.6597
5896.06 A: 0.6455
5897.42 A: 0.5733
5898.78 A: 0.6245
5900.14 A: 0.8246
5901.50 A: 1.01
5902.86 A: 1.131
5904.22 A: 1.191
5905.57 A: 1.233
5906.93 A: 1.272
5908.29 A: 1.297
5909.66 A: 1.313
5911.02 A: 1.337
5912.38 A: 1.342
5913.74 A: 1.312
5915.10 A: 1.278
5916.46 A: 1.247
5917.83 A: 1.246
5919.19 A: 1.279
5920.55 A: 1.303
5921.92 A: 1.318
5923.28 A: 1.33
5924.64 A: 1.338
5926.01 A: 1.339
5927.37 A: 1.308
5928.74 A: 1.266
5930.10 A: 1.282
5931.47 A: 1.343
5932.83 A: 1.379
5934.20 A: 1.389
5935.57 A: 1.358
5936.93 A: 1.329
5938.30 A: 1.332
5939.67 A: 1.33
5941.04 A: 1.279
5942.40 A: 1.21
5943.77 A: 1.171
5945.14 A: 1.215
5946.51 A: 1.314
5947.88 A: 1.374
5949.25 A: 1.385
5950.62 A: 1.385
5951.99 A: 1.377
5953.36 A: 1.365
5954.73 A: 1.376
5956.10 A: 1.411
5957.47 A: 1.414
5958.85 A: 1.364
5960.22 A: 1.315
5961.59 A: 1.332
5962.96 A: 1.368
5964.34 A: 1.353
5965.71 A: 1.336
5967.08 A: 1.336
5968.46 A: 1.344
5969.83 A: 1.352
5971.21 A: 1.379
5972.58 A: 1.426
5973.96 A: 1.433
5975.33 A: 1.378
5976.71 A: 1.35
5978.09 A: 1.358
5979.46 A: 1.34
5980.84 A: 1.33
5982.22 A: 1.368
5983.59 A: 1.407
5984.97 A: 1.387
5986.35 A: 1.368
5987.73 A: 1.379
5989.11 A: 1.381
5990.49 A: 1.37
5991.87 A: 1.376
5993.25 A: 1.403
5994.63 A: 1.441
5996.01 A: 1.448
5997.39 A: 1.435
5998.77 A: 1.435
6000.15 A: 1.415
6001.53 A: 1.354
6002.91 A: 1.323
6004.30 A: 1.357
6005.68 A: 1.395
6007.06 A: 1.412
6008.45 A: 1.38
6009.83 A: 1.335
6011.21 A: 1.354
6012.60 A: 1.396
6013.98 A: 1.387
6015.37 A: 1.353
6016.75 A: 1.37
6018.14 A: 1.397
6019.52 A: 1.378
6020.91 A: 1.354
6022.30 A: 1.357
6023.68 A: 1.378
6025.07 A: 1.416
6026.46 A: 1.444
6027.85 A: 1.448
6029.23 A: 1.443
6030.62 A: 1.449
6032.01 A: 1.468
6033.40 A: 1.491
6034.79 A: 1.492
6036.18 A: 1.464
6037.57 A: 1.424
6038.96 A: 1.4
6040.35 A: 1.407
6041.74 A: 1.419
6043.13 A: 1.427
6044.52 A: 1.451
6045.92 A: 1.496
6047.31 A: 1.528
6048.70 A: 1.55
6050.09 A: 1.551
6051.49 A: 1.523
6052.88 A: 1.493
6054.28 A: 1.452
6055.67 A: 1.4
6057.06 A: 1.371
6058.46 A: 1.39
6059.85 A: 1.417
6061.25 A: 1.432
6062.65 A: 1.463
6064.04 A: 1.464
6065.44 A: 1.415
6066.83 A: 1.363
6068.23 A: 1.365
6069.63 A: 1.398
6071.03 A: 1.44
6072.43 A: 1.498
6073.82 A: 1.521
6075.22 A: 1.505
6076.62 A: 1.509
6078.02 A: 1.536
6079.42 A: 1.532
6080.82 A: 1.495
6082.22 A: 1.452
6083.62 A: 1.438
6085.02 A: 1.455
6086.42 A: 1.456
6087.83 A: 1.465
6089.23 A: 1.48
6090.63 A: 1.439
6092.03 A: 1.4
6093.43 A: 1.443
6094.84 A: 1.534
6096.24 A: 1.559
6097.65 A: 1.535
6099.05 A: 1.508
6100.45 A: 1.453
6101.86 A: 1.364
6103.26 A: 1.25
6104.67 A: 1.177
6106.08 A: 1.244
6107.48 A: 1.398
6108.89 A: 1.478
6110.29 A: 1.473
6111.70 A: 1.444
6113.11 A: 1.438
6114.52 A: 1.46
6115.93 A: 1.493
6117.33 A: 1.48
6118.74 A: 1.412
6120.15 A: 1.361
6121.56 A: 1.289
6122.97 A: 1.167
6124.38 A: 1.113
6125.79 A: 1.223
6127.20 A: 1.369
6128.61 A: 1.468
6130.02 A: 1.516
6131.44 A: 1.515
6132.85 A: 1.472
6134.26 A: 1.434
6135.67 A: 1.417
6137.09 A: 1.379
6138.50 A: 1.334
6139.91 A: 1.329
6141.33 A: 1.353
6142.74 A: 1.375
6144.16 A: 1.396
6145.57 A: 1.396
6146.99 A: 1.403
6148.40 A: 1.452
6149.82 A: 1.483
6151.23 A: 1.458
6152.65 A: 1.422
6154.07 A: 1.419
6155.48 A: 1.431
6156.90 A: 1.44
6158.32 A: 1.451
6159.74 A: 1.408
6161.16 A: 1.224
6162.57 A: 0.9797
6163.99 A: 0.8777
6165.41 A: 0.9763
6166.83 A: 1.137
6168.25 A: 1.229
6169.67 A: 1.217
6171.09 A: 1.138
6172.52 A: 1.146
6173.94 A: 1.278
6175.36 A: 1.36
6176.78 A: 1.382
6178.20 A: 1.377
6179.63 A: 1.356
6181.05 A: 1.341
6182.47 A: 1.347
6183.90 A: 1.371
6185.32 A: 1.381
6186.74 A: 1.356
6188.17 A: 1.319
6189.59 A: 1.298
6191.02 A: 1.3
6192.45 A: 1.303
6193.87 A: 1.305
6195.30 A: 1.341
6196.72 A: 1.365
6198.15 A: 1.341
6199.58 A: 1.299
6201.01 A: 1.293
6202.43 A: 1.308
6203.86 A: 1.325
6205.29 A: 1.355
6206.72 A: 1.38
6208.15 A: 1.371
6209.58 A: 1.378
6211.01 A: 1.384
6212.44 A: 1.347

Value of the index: 0.17 mag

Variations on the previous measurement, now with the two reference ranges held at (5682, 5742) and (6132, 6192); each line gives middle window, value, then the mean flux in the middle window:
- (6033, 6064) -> -0.096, 1.46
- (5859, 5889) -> 0.026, 1.31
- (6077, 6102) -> -0.114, 1.48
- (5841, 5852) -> -0.050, 1.41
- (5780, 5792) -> 0.017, 1.33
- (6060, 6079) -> -0.096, 1.45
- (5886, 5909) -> 0.455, 0.884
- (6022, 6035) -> -0.082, 1.44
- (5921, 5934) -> 0.014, 1.32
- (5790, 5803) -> -0.077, 1.45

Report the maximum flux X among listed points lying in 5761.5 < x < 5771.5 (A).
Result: 1.462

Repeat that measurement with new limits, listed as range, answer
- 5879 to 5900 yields 1.318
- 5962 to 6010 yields 1.448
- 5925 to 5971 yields 1.414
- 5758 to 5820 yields 1.597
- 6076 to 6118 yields 1.559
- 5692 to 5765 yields 1.507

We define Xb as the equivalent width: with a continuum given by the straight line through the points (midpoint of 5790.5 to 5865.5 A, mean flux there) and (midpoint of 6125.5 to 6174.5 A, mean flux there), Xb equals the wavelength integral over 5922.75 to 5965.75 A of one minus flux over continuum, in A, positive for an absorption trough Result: 1.3 A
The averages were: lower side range 1.4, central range 1.33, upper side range 1.33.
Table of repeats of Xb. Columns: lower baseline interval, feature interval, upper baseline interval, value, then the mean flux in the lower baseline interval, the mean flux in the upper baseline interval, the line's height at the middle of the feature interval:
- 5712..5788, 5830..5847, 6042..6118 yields -0.5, 1.39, 1.45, 1.41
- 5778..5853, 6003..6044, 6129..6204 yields -1.4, 1.4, 1.33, 1.36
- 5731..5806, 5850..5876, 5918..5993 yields 0.3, 1.41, 1.34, 1.38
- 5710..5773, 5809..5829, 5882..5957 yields -0.6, 1.4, 1.18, 1.31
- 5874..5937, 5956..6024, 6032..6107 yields -3.5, 1.16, 1.45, 1.31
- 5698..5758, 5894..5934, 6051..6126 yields 6.5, 1.38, 1.42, 1.4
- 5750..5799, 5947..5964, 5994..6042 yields 0.4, 1.4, 1.41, 1.4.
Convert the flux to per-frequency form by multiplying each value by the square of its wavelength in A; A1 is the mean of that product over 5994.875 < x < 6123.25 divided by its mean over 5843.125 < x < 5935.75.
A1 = 1.2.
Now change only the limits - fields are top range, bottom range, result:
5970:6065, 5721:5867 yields 1.09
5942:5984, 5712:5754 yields 1.05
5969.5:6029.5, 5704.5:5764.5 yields 1.09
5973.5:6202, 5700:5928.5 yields 1.15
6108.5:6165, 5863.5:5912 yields 1.32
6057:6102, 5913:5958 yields 1.16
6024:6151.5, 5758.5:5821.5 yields 1.13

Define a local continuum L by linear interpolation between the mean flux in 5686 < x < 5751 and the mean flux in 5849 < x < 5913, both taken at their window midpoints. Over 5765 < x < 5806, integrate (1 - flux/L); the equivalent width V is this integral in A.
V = -3.74 A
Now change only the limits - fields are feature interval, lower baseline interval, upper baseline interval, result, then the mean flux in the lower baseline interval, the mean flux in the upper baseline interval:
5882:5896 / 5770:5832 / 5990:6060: 5.1 A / 1.39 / 1.42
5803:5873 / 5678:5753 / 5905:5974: -2.3 A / 1.37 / 1.33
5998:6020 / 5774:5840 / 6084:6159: 0.4 A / 1.4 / 1.41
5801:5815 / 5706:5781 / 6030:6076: -0.5 A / 1.4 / 1.45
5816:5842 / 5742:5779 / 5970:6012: 0.5 A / 1.43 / 1.38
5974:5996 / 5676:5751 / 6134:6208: -0.7 A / 1.36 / 1.32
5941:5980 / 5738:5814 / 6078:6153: 1.8 A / 1.41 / 1.41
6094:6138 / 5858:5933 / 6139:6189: -3.7 A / 1.19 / 1.31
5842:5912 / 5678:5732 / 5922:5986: 7.6 A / 1.35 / 1.34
